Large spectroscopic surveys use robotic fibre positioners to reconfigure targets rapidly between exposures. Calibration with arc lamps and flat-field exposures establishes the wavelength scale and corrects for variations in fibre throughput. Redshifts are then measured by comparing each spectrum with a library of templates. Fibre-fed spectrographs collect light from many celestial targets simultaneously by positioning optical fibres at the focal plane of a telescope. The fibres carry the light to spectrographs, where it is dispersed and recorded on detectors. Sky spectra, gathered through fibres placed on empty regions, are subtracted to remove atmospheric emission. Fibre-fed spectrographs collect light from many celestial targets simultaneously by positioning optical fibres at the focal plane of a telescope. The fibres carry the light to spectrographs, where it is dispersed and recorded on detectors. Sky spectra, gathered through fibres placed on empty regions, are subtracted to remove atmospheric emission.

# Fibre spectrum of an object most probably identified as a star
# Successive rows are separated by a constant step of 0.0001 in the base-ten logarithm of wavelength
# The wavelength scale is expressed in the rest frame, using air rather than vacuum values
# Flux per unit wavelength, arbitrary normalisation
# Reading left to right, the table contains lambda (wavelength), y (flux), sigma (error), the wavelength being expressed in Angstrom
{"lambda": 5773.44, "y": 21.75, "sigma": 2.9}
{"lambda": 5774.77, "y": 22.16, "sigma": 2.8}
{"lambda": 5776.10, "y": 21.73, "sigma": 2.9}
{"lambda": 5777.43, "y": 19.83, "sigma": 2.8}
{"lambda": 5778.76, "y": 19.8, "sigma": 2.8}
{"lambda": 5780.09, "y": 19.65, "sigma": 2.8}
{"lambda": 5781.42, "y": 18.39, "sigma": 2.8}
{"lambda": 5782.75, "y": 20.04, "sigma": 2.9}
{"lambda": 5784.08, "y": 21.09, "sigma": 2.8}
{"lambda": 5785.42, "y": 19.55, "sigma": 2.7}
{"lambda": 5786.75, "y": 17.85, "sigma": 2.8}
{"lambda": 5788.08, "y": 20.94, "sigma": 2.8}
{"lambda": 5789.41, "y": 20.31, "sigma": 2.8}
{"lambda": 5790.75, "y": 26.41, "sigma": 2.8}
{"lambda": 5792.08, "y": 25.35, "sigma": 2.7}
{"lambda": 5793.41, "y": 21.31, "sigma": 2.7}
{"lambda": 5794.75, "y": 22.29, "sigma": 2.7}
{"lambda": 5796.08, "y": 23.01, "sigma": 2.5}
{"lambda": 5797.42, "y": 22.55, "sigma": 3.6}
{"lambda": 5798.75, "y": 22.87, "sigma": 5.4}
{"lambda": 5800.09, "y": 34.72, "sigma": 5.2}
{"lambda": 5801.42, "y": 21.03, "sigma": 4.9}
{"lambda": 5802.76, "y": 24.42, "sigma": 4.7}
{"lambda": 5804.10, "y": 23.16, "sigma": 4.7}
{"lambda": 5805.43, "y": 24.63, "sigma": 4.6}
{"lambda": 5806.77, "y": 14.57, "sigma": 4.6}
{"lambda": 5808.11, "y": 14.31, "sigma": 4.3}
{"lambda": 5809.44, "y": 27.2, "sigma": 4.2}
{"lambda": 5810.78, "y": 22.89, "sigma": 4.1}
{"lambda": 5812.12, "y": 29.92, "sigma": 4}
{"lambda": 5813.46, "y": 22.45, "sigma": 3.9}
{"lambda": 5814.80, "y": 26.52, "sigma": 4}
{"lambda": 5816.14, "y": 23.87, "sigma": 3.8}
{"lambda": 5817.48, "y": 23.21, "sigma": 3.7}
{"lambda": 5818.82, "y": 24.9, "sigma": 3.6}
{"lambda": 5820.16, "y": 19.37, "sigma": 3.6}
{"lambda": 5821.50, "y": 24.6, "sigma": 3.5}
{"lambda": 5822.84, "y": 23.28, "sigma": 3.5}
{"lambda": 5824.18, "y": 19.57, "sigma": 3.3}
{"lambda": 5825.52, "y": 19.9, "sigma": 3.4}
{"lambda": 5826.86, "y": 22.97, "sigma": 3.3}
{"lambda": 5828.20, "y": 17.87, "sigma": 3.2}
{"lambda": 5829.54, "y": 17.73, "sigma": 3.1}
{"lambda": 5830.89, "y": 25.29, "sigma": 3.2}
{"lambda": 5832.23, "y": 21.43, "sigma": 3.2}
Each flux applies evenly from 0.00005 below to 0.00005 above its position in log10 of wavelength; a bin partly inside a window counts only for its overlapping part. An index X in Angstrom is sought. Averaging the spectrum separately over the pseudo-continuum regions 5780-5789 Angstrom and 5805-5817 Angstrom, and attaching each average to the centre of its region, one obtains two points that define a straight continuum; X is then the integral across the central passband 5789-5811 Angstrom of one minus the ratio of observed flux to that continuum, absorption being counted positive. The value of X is -1.57 Angstrom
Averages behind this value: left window 19.7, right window 22.9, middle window 23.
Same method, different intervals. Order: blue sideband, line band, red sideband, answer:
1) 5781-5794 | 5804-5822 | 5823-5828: -1.7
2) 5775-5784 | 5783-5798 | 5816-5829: -0.9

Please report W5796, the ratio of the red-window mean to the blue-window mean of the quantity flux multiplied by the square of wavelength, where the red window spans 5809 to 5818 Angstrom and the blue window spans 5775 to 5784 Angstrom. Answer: 1.3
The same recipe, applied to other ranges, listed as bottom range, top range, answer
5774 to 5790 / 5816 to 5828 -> 1.12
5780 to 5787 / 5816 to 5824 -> 1.19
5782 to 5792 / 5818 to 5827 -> 1.06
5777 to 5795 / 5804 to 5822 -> 1.11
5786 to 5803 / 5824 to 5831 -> 0.88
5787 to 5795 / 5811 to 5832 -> 1.02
